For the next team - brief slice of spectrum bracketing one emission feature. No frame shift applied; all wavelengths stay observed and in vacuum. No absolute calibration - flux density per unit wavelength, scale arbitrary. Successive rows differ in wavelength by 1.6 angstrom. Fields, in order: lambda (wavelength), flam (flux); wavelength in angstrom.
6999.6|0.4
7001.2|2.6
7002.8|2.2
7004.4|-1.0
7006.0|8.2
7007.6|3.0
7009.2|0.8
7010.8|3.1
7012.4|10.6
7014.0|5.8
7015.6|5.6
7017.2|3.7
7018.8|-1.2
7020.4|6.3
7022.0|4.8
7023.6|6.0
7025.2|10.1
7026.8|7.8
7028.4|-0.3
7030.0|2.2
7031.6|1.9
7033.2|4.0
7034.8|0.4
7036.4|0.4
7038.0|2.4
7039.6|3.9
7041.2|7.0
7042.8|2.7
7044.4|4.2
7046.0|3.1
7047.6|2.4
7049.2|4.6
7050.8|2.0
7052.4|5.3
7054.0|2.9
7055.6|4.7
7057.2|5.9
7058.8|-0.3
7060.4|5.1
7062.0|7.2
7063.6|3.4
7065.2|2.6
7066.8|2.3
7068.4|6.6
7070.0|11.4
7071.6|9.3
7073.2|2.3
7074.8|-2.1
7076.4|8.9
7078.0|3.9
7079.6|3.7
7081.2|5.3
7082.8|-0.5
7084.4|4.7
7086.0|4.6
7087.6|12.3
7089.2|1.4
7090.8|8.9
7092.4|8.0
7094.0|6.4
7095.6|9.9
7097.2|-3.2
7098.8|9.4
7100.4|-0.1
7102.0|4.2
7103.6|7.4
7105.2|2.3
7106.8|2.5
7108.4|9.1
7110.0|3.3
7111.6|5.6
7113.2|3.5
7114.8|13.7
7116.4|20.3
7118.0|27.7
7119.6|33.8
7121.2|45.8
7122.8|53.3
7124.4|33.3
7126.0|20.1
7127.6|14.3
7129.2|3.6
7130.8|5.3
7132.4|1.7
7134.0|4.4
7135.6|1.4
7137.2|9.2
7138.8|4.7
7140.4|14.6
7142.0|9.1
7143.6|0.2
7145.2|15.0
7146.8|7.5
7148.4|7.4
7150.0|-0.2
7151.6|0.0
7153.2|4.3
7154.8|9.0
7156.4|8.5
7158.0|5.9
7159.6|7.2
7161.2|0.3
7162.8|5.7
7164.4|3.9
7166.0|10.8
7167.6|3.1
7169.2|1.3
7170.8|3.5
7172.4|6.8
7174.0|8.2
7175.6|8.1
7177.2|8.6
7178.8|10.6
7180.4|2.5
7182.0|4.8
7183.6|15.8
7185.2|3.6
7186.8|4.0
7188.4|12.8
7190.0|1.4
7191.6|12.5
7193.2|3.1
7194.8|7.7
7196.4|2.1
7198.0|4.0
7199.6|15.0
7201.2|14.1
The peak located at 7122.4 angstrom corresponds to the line [O II]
